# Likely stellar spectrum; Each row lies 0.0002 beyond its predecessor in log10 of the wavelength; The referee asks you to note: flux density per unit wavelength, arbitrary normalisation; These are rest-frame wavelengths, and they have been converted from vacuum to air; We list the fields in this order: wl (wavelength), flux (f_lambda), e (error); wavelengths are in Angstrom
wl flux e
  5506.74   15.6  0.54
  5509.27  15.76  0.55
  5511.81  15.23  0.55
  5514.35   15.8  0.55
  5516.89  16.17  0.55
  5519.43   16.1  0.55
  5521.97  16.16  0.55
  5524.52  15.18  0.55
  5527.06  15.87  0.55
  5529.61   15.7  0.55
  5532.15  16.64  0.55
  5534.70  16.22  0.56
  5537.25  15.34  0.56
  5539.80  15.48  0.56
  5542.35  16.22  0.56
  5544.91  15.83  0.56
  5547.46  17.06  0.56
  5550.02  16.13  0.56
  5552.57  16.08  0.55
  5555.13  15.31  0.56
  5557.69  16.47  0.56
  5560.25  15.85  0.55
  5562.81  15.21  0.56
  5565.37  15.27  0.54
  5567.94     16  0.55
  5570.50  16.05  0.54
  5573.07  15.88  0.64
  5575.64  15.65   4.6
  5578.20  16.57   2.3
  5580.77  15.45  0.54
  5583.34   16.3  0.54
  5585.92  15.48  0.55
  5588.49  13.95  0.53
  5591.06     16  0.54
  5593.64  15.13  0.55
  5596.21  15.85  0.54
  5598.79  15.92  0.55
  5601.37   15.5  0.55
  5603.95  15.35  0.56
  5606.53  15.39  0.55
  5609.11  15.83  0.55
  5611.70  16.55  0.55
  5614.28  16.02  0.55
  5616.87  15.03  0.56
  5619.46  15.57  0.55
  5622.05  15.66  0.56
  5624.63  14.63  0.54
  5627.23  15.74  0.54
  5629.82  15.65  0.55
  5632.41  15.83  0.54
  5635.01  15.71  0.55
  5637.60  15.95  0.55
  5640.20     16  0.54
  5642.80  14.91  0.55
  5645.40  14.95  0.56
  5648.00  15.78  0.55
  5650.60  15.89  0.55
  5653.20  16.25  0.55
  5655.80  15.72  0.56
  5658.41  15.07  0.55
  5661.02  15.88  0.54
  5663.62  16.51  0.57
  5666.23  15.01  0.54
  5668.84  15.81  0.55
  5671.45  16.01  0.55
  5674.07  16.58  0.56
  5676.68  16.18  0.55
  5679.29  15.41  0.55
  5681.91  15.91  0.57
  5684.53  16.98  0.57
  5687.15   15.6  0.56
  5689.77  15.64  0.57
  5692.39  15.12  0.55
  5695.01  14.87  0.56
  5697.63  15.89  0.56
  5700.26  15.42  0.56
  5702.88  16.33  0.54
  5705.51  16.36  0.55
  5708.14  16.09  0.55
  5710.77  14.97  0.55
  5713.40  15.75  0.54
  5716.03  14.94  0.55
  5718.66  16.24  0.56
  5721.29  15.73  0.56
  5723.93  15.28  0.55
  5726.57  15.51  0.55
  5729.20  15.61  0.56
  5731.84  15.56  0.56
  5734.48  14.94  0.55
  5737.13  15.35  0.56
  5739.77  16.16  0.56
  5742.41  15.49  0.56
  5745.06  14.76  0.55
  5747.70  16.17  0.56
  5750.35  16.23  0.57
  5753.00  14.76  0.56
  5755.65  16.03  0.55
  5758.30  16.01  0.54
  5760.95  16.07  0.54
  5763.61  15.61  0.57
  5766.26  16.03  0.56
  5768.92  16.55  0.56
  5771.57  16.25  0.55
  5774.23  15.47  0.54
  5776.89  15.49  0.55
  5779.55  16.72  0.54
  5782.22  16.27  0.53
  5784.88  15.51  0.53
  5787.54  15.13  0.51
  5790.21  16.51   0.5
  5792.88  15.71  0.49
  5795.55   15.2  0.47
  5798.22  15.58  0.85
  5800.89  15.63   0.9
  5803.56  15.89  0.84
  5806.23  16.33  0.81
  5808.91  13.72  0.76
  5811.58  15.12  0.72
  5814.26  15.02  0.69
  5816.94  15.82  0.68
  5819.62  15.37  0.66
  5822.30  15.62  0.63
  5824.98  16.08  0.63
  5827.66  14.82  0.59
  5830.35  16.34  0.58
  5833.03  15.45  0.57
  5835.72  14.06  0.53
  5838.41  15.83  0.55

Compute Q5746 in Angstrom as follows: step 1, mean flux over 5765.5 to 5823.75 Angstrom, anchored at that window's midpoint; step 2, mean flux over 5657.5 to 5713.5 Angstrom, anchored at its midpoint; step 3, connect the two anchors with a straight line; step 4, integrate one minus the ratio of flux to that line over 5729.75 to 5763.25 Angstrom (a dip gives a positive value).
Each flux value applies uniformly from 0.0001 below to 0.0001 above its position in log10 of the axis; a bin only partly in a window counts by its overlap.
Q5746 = 0.2 Angstrom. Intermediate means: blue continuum 15.8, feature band 15.6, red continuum 15.7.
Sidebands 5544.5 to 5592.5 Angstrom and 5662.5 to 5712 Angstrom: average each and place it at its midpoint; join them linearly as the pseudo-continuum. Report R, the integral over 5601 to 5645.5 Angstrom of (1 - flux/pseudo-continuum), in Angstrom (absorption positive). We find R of 0.6 Angstrom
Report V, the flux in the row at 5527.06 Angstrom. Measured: 15.87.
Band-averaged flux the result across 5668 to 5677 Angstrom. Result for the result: 16.2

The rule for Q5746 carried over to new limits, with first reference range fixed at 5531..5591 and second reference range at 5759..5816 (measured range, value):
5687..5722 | 0.3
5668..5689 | -0.4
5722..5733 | 0.2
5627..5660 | 0.3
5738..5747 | 0.1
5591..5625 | 0.4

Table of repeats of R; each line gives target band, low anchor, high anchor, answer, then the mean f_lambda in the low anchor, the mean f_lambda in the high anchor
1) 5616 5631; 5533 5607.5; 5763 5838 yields 0.33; 15.8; 15.6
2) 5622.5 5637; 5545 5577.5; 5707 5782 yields 0.28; 15.9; 15.7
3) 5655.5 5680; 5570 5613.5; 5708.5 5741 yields -0.37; 15.7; 15.5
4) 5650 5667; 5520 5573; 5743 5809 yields 0.07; 15.9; 15.8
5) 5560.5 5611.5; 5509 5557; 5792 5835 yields 0.60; 15.9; 15.5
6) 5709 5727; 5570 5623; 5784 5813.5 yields 0.06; 15.7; 15.5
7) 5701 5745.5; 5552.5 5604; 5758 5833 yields 0.25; 15.7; 15.7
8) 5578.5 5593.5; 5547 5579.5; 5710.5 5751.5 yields 0.38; 15.9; 15.6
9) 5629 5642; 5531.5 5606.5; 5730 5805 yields -0.02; 15.8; 15.8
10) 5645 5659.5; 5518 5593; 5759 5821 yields 0.11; 15.8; 15.7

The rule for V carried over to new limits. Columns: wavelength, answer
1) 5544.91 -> 15.83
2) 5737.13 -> 15.35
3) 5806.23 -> 16.33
